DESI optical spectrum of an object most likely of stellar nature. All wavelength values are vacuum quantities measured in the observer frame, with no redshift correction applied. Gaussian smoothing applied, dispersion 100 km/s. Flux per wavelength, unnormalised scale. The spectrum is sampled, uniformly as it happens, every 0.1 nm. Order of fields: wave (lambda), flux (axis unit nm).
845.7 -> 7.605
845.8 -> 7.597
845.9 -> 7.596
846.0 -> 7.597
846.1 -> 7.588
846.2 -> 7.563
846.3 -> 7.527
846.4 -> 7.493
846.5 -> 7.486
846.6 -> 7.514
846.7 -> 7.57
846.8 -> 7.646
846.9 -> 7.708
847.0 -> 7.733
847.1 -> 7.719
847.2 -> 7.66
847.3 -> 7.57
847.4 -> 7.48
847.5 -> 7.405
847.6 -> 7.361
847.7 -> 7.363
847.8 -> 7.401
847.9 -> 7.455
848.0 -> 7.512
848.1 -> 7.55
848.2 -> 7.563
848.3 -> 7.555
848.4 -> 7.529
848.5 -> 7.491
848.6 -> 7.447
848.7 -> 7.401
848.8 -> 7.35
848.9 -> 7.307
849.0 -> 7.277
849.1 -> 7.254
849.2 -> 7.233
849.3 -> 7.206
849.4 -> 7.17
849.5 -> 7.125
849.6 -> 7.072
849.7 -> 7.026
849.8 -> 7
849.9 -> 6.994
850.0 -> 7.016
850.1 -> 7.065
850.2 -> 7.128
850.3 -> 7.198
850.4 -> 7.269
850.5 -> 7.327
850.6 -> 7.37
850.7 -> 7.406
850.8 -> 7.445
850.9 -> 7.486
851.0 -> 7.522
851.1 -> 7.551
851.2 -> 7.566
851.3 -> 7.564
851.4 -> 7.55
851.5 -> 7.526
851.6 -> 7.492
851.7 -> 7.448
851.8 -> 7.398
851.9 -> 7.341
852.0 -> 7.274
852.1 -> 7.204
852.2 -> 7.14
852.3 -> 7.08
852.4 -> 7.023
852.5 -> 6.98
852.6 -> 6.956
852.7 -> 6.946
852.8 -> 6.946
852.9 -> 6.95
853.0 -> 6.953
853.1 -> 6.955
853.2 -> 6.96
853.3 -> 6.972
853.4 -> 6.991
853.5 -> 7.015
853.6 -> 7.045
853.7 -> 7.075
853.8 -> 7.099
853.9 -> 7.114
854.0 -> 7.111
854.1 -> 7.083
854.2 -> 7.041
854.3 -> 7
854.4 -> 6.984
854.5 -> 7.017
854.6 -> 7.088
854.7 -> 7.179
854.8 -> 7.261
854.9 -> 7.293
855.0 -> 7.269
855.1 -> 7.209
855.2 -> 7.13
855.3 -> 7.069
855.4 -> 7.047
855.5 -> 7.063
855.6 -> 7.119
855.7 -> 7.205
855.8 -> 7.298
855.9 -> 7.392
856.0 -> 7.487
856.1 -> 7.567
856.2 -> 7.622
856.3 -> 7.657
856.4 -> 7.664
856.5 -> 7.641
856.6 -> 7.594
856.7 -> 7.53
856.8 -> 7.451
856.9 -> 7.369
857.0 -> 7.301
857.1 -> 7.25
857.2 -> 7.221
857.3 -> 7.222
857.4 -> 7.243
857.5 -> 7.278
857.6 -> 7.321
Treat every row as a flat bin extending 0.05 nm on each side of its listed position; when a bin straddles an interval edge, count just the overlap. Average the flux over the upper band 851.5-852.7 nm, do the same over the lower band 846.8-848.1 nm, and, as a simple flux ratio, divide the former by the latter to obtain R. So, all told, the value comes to 0.96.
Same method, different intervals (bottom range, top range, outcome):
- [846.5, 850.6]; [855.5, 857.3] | 1.01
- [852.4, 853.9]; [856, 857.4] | 1.07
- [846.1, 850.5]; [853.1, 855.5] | 0.96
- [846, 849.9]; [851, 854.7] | 0.96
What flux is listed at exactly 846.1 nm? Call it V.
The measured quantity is 7.588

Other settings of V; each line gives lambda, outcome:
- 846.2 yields 7.563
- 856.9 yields 7.369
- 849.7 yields 7.026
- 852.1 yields 7.204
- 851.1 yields 7.551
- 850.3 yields 7.198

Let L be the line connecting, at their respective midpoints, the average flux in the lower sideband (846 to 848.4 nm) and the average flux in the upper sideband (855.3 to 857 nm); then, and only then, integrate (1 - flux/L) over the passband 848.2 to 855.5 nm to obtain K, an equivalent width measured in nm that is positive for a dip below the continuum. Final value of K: 0.26 nm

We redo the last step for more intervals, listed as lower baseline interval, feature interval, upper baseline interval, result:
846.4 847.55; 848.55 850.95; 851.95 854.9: 0.041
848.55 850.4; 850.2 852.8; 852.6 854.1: -0.080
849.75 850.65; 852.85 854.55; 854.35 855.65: 0.028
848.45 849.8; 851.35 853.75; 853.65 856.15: 0.022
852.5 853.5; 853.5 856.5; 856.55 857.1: -0.004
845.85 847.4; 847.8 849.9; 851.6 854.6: 0.028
